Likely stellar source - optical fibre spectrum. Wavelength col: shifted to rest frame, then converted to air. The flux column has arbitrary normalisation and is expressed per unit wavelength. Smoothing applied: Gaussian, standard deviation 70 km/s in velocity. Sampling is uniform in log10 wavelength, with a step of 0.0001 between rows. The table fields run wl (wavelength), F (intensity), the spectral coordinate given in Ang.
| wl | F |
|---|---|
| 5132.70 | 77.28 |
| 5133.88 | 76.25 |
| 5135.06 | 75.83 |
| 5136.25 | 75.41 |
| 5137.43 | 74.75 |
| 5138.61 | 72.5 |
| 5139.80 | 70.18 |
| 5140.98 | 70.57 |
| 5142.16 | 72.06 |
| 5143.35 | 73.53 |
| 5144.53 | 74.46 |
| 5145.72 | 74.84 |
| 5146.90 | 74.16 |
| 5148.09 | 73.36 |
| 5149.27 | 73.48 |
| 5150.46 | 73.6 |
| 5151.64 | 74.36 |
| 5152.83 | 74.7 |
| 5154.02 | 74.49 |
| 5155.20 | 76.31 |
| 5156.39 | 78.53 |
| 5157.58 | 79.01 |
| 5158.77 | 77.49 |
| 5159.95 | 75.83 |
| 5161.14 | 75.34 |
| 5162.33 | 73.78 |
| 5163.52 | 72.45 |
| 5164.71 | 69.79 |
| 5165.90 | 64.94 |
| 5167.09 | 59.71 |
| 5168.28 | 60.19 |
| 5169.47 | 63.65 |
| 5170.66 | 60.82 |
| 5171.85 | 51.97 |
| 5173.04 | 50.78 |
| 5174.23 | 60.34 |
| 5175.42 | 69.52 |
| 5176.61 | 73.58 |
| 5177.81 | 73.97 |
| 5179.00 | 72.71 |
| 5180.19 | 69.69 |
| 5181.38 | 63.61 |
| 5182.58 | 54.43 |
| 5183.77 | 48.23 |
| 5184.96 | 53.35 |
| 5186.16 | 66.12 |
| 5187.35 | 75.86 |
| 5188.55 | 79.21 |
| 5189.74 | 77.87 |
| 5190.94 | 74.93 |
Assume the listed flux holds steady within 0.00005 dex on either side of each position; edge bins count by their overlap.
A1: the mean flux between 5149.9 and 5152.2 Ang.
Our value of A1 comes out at 74.2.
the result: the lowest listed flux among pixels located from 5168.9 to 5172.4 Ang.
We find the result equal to 51.97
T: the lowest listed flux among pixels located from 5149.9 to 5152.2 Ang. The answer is 73.6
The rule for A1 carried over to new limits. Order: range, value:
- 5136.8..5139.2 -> 73.8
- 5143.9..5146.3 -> 74.6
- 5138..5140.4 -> 71.4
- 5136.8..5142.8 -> 72.1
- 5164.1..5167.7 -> 64.8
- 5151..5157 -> 75.7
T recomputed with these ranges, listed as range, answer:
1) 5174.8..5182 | 63.61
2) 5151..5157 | 74.36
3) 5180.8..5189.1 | 48.23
